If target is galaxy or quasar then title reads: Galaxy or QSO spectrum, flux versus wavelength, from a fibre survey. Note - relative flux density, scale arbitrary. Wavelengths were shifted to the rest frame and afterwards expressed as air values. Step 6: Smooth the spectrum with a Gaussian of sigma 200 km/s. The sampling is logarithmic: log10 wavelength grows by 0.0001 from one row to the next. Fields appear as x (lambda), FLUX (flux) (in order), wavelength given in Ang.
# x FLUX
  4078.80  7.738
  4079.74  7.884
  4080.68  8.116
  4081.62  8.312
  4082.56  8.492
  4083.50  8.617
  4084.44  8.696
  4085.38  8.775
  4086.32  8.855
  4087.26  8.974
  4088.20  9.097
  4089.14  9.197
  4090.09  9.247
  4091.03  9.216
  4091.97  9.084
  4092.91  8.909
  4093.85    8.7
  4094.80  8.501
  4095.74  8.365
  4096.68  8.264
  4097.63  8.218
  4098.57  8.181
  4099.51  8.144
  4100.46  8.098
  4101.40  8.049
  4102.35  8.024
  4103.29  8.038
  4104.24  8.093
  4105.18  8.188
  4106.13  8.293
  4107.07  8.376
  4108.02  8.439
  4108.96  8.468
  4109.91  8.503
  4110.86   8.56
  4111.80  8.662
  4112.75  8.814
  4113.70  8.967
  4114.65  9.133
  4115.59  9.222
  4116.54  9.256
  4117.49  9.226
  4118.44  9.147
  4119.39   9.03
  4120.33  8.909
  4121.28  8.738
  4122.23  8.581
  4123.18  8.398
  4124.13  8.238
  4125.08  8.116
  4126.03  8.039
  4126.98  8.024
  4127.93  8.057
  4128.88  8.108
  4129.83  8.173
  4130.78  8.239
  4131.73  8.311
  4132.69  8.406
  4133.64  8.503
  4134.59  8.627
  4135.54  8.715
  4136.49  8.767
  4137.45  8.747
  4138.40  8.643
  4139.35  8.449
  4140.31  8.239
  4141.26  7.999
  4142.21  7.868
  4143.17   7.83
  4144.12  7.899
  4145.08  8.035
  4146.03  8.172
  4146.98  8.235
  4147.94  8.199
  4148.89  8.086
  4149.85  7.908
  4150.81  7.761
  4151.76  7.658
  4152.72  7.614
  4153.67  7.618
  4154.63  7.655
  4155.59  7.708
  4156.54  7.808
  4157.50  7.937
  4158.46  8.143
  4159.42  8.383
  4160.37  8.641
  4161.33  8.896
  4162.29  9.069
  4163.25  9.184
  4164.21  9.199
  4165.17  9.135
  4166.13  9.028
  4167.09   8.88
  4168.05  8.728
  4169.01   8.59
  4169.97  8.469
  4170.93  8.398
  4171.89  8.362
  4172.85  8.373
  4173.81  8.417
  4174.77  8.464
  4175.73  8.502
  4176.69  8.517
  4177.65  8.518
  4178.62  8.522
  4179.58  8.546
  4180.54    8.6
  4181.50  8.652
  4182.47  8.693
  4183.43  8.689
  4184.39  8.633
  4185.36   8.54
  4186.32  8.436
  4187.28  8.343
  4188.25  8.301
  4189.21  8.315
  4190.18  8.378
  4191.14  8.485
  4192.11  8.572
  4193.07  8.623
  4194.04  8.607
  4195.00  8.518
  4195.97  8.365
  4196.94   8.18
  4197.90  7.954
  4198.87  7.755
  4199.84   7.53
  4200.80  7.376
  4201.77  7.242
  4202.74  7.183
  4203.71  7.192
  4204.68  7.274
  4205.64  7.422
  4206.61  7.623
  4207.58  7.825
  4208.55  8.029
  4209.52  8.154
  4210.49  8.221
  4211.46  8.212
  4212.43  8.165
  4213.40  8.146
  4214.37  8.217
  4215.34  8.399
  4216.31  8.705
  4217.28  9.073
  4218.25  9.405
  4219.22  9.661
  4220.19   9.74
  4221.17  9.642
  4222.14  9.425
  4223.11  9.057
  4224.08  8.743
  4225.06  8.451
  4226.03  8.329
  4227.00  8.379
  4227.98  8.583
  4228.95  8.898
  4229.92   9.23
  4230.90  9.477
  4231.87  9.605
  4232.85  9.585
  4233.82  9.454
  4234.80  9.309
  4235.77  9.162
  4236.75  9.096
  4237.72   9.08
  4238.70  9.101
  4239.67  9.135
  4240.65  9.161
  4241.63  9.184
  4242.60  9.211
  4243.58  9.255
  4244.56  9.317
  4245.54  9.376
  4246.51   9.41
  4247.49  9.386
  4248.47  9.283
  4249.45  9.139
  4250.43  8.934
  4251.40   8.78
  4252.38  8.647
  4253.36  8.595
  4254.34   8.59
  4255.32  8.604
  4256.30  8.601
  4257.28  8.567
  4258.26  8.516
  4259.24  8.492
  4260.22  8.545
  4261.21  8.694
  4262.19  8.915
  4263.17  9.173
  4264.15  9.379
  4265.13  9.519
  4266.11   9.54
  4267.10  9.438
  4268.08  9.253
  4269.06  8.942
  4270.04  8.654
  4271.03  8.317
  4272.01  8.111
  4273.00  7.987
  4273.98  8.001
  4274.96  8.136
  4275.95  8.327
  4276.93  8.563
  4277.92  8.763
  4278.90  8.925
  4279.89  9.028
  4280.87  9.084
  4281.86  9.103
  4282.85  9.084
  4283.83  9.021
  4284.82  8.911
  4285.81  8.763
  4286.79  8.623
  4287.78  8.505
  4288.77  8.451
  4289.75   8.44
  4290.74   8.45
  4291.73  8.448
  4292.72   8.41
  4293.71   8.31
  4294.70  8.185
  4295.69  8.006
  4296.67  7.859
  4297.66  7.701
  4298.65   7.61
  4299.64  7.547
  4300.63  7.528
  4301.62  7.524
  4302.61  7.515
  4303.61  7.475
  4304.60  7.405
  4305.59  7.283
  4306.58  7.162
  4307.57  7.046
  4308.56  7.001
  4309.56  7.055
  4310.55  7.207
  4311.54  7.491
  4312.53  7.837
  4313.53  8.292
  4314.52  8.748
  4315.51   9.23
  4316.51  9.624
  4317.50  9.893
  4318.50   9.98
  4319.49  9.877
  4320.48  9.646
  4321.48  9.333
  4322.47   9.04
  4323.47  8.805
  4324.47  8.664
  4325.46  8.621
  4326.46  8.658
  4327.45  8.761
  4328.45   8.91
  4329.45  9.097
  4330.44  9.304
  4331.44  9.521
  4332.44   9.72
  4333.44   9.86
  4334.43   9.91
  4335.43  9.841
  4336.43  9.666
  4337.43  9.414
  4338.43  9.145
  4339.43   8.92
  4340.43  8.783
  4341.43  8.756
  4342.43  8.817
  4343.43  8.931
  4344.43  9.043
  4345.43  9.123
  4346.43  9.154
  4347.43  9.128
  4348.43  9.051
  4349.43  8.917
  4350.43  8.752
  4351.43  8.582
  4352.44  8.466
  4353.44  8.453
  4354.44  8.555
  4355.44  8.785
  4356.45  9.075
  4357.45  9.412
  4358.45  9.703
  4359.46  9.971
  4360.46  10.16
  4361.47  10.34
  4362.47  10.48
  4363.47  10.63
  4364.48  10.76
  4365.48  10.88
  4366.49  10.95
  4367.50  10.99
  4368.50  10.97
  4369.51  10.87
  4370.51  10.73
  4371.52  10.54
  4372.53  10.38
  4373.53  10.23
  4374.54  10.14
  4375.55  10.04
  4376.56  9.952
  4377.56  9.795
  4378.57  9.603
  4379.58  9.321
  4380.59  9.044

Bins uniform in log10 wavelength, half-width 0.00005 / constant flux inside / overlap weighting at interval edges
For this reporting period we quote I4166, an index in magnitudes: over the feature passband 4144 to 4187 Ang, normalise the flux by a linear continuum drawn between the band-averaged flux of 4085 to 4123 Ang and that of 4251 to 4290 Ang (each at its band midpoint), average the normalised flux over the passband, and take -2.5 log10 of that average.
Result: 0.04 mag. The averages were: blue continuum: 8.66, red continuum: 8.74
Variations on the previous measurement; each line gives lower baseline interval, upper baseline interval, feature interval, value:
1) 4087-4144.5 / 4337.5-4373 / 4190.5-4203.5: 0.11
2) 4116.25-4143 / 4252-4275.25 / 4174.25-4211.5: 0.05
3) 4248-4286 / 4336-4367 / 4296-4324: 0.12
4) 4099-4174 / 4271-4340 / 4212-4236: -0.06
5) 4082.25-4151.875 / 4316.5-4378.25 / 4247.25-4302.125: 0.07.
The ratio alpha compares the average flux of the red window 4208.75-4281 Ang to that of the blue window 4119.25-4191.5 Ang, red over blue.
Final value 1.06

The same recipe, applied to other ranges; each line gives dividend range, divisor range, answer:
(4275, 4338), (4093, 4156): 1.03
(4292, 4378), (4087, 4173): 1.07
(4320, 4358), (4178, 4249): 1.05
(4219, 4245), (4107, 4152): 1.09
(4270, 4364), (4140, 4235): 1.04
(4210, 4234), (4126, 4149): 1.08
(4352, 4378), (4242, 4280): 1.14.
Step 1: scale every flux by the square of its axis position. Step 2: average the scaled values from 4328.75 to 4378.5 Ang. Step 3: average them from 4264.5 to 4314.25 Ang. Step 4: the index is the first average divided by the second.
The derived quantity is 1.21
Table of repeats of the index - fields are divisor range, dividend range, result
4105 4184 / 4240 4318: 1.07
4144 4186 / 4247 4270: 1.11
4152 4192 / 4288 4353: 1.09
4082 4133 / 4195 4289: 1.08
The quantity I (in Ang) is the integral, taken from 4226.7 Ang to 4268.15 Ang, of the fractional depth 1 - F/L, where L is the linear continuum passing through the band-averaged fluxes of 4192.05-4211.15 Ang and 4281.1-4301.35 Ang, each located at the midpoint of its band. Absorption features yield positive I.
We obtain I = -4.8 Ang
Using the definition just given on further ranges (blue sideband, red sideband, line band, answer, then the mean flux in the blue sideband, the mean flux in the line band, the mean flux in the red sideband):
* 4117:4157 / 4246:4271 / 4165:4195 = -0.21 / 8.25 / 8.55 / 8.93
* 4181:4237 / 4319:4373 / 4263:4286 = 0.38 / 8.5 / 8.83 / 9.5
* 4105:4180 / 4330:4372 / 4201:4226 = 1.35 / 8.43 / 8.36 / 9.6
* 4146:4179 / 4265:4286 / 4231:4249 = -1.33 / 8.37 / 9.29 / 8.78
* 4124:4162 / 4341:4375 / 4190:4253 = 0.47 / 8.16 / 8.67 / 9.7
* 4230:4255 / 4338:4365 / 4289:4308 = 2.93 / 9.17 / 7.8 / 9.26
